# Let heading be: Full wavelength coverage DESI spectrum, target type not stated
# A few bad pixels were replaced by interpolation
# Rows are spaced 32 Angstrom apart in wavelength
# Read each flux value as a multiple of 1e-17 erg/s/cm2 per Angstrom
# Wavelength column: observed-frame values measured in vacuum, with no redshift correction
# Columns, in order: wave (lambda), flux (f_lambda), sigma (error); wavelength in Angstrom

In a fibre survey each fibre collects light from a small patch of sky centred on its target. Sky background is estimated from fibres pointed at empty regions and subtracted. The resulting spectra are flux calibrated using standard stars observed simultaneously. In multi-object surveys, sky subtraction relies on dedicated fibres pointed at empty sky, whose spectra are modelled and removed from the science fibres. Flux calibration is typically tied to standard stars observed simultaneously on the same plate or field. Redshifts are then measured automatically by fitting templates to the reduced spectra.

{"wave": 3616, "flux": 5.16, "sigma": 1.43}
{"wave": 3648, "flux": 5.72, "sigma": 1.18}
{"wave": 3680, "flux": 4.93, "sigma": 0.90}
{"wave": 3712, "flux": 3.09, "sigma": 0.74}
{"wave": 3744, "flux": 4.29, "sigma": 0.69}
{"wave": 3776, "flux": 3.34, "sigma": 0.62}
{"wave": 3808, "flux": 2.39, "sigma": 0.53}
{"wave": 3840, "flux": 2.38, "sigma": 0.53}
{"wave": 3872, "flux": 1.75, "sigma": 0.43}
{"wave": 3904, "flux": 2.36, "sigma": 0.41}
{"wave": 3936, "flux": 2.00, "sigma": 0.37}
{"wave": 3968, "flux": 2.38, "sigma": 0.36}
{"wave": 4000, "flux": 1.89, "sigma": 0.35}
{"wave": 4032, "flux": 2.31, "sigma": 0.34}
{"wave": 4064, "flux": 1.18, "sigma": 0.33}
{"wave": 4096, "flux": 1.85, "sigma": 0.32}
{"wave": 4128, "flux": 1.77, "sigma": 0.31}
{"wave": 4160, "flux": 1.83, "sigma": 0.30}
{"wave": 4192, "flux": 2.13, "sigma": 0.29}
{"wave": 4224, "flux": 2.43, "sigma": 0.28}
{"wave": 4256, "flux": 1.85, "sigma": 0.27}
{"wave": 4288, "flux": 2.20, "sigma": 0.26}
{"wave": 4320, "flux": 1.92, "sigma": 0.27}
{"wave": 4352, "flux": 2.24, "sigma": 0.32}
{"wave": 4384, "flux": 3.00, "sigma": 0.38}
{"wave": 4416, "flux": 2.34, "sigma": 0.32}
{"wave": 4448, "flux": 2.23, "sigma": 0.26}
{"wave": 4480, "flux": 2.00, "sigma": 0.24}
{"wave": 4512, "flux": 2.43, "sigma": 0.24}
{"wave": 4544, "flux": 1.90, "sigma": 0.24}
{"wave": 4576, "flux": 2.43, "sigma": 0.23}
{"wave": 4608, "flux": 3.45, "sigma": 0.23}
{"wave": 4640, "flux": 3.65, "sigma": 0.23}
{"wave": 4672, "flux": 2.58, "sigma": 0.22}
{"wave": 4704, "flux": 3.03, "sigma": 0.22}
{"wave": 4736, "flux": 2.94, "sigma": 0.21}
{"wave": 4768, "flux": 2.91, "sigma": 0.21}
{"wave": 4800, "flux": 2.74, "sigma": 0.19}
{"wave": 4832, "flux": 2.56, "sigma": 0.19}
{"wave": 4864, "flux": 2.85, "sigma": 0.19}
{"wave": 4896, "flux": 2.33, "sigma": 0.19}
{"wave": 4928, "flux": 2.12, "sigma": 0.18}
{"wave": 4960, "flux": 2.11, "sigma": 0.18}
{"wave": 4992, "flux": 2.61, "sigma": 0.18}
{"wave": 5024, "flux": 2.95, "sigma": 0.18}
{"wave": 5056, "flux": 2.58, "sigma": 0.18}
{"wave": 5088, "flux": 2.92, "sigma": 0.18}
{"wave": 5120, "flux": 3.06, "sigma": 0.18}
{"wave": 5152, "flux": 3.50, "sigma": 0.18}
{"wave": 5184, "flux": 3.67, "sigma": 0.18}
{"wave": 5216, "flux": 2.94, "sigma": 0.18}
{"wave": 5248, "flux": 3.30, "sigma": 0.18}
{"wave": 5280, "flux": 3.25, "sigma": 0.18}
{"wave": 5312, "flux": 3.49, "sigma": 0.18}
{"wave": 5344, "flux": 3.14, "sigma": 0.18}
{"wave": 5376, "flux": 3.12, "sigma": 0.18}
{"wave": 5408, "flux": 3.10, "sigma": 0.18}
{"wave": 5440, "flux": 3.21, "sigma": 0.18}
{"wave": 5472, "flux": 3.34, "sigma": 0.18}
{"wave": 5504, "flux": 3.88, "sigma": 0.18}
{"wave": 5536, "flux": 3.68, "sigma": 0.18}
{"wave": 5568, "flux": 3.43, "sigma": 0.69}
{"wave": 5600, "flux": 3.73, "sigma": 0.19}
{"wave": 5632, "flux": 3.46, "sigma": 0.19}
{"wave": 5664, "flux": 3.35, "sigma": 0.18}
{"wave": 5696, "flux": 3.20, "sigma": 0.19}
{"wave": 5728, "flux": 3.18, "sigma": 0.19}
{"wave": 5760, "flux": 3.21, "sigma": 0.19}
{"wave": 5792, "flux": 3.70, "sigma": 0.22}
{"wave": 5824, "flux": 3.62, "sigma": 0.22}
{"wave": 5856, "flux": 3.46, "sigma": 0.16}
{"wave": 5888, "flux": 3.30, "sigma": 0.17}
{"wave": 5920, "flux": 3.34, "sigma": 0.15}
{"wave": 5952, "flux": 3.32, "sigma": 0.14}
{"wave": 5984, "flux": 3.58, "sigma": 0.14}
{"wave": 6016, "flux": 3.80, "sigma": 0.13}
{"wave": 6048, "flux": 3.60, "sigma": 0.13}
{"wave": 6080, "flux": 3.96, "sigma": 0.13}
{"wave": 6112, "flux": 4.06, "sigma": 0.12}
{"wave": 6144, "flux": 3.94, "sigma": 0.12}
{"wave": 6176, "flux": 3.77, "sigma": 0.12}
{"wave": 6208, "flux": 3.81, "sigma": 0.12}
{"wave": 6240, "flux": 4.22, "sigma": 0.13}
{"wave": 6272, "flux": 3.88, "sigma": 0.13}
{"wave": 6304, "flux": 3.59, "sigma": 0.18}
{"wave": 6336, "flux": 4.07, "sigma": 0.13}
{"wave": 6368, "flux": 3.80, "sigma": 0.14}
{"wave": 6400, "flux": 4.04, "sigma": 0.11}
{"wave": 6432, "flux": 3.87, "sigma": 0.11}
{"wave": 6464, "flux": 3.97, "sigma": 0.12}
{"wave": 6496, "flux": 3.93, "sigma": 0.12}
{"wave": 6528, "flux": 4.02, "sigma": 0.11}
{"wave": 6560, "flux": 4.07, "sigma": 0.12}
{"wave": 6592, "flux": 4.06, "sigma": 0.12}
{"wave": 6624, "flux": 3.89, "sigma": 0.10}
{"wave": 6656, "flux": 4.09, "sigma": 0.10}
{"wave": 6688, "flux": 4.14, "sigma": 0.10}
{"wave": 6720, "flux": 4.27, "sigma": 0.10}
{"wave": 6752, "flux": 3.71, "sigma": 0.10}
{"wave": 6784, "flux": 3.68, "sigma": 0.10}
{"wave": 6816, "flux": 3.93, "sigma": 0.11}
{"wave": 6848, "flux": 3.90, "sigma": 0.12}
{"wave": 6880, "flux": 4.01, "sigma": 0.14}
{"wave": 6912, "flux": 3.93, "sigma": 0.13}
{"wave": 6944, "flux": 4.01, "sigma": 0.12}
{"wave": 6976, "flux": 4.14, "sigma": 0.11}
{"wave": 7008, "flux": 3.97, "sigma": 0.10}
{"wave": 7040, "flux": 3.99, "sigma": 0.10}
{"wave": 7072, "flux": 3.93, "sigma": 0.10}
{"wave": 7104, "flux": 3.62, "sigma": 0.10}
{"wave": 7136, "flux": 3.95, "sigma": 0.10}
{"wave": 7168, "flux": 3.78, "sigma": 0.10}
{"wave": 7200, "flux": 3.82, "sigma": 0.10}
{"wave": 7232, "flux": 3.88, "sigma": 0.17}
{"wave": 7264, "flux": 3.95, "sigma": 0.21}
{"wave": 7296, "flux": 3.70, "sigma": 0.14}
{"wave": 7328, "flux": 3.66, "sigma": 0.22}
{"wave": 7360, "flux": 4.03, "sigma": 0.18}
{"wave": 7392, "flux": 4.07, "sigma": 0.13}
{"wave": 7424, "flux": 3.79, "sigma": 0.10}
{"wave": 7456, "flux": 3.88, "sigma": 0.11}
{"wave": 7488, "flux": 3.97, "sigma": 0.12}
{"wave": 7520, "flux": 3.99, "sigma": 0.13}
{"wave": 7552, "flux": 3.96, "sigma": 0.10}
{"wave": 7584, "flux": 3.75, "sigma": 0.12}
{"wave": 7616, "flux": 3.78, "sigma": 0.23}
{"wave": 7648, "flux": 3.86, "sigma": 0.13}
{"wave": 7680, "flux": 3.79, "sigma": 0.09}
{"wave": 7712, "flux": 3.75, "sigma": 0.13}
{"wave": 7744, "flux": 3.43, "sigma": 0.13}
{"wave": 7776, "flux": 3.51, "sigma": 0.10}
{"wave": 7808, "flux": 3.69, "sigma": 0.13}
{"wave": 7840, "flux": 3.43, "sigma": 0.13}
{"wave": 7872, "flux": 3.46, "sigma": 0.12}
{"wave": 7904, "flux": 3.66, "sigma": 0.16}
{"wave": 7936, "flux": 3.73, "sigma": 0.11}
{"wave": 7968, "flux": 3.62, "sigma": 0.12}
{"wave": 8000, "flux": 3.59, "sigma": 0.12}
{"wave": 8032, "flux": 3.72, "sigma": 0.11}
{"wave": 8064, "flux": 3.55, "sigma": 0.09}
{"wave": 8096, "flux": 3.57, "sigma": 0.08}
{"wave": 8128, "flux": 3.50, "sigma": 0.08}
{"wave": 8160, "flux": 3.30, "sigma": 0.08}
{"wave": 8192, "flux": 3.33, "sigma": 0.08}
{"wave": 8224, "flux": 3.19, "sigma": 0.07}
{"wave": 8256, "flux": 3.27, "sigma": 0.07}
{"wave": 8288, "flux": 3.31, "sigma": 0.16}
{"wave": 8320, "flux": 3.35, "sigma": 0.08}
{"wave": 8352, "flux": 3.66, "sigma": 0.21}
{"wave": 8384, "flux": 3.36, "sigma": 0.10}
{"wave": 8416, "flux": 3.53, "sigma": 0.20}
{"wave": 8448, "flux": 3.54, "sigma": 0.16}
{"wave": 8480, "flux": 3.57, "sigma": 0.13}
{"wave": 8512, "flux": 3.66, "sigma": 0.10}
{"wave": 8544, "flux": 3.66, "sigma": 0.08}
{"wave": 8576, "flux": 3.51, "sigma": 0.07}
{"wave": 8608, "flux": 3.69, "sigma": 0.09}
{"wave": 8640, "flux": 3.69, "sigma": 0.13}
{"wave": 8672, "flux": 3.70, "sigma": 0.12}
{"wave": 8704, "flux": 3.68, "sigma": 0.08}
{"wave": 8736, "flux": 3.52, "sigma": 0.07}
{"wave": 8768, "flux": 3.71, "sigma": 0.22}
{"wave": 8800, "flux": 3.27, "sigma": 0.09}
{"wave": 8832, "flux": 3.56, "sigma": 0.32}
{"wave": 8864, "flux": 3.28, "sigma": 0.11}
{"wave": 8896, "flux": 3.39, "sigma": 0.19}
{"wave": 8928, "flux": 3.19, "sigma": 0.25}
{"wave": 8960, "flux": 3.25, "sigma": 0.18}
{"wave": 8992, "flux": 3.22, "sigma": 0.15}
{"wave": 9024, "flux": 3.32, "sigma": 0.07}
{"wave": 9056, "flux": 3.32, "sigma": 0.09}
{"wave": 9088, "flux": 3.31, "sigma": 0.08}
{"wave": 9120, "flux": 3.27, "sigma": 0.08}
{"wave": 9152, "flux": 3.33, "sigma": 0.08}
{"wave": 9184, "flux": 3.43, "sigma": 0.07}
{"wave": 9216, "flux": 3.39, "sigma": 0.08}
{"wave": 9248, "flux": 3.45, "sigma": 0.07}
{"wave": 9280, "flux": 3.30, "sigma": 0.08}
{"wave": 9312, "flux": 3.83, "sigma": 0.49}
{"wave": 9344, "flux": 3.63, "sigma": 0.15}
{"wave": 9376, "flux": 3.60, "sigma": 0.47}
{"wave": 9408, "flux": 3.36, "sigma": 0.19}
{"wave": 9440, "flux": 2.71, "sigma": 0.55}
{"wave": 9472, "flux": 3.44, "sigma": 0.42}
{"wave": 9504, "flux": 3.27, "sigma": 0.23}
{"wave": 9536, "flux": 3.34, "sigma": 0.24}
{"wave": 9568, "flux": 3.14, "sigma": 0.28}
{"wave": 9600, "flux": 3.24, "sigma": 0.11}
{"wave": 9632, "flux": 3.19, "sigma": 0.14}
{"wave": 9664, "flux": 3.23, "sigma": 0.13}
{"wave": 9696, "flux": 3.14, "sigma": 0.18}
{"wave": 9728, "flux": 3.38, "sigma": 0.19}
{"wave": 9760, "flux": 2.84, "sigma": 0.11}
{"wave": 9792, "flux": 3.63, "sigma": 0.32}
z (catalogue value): 0.15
